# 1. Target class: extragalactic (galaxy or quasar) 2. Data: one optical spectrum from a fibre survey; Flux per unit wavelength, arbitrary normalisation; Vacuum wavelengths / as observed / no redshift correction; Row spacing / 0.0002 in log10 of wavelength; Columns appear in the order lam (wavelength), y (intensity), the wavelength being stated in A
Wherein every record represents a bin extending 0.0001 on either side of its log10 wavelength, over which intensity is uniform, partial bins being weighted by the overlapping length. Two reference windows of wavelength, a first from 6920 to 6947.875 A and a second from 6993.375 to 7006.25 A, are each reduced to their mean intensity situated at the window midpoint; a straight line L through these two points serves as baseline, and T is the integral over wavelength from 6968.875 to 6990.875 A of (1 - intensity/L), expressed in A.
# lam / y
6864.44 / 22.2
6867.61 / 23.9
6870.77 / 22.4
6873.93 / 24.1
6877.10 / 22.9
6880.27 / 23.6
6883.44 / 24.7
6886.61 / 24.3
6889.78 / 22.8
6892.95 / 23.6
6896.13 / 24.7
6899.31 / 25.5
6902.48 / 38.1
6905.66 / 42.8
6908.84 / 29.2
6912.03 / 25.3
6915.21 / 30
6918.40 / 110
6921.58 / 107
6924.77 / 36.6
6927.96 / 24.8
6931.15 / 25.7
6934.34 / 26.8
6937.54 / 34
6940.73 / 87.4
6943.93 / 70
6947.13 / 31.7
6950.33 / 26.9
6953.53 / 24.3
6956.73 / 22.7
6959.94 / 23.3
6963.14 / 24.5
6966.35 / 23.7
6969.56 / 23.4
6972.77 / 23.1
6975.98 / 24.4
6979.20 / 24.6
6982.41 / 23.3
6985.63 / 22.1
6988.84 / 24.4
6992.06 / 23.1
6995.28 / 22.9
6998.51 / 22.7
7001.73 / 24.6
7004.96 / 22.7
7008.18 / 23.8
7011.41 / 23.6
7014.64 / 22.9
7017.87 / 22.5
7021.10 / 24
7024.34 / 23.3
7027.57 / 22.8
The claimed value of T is 5.3 A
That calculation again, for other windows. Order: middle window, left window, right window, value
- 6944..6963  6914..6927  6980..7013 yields 8.0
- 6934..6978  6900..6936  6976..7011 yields 1.7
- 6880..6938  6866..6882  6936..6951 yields 1.0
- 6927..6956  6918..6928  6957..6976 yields 6.4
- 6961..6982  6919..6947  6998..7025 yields 7.8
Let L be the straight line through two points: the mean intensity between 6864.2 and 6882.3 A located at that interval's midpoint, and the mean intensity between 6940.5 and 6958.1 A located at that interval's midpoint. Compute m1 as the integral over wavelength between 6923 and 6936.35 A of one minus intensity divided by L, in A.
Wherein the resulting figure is 2.4 A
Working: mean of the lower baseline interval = 23.3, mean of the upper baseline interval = 40.7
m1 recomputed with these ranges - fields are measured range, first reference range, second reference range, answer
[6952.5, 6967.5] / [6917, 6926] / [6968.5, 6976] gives 5.6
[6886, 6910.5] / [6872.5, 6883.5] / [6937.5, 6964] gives -0.8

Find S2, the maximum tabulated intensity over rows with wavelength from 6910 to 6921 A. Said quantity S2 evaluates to 110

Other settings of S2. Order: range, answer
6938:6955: 87.4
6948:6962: 26.9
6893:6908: 42.8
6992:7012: 24.6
